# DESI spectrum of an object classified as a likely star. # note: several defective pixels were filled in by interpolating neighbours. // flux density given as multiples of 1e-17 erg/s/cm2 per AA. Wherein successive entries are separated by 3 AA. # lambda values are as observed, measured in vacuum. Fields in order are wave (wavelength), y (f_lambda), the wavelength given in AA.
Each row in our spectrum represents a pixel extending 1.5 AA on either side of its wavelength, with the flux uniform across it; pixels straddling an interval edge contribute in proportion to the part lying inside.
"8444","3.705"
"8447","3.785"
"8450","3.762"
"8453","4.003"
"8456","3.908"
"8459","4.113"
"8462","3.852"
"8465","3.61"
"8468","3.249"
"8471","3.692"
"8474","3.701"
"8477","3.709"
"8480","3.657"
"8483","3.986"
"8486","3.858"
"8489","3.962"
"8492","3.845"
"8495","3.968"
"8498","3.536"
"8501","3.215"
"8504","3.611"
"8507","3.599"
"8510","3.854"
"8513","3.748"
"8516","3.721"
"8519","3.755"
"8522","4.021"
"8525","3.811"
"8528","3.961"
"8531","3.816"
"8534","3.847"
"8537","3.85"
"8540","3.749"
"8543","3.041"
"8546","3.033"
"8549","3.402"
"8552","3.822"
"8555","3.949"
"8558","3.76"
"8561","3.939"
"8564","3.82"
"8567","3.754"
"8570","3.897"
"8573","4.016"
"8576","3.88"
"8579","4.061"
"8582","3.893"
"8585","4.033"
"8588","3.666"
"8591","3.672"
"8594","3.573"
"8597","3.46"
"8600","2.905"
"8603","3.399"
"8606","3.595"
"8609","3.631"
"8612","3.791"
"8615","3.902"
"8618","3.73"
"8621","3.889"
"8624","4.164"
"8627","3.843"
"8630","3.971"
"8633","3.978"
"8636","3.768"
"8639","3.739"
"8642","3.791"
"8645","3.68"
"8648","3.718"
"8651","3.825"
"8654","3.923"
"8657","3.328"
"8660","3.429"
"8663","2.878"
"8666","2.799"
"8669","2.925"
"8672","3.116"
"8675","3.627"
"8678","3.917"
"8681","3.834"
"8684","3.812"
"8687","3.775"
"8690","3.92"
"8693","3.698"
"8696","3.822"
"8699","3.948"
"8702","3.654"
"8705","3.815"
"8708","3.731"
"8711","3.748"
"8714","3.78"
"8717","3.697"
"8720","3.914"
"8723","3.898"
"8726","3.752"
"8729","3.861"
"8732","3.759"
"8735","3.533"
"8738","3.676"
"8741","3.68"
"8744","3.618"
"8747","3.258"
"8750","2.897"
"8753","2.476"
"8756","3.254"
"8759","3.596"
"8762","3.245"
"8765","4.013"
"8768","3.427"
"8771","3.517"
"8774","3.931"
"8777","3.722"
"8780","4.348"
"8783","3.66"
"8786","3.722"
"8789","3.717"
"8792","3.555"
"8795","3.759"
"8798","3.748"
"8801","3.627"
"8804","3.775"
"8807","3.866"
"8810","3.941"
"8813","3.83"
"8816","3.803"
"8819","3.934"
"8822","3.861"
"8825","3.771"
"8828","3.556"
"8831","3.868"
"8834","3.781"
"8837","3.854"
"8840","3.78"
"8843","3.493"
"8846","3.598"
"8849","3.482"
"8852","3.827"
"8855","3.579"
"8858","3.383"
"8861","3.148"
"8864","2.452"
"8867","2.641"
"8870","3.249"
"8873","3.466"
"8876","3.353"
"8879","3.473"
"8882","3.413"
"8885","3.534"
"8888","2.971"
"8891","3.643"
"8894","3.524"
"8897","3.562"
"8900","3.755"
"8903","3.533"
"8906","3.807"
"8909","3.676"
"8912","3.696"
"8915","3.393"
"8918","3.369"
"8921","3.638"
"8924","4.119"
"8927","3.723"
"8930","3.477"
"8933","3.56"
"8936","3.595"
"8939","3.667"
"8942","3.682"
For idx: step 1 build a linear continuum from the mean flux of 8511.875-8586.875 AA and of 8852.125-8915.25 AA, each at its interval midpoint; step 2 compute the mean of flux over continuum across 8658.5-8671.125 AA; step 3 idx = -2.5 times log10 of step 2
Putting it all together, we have 0.21 mag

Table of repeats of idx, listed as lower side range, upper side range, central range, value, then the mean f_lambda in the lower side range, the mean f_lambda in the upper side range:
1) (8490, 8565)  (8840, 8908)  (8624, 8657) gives -0.06 mag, 3.71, 3.41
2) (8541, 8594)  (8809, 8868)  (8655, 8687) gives 0.09 mag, 3.74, 3.58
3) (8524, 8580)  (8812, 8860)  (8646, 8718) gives 0.04 mag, 3.76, 3.71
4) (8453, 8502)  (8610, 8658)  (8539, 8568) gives 0.05 mag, 3.75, 3.82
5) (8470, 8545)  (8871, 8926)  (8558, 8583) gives -0.06 mag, 3.74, 3.55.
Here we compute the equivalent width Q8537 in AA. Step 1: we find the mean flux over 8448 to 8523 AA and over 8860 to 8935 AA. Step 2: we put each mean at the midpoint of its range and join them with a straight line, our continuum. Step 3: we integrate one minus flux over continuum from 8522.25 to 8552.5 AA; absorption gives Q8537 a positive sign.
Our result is 0.6 AA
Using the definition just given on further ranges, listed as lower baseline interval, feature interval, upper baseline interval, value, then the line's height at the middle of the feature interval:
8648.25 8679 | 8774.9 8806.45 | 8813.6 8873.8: -2.6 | 3.49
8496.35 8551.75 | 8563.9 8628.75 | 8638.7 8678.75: -3.7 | 3.55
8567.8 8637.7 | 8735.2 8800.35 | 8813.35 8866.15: 1.5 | 3.65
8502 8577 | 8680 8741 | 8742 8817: -2.2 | 3.65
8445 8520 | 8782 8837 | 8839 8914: -4.4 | 3.49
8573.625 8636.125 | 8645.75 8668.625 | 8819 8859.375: 2.1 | 3.74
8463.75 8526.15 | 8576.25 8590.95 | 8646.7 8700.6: -1.0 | 3.65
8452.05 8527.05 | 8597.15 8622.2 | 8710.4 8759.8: 0.4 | 3.66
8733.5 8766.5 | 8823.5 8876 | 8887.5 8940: 0.8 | 3.52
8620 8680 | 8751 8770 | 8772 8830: 2.1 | 3.75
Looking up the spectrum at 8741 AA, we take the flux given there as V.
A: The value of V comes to 3.68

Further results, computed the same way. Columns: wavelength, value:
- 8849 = 3.482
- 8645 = 3.68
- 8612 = 3.791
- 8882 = 3.413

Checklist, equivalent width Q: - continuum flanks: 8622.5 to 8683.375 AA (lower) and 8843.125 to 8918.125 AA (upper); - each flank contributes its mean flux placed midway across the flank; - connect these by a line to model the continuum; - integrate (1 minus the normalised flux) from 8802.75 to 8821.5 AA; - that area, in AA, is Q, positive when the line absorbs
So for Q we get -2.0 AA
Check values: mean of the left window 3.62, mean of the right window 3.42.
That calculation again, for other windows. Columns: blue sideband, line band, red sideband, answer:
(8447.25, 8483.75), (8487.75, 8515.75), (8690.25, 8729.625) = 0.50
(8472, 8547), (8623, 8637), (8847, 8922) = -1.24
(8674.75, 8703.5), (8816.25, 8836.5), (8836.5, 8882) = -1.98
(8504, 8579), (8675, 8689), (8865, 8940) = -0.60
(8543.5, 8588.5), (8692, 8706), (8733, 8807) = -0.53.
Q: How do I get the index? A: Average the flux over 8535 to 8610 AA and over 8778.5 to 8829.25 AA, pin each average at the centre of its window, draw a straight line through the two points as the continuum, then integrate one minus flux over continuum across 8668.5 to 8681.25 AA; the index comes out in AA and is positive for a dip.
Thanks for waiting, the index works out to 0.80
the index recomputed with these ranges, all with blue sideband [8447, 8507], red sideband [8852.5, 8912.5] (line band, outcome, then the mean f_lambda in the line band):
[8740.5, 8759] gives 1.6 AA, 3.2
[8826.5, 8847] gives -1.6 AA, 3.71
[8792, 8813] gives -1.9 AA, 3.77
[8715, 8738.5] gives -1.6 AA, 3.77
